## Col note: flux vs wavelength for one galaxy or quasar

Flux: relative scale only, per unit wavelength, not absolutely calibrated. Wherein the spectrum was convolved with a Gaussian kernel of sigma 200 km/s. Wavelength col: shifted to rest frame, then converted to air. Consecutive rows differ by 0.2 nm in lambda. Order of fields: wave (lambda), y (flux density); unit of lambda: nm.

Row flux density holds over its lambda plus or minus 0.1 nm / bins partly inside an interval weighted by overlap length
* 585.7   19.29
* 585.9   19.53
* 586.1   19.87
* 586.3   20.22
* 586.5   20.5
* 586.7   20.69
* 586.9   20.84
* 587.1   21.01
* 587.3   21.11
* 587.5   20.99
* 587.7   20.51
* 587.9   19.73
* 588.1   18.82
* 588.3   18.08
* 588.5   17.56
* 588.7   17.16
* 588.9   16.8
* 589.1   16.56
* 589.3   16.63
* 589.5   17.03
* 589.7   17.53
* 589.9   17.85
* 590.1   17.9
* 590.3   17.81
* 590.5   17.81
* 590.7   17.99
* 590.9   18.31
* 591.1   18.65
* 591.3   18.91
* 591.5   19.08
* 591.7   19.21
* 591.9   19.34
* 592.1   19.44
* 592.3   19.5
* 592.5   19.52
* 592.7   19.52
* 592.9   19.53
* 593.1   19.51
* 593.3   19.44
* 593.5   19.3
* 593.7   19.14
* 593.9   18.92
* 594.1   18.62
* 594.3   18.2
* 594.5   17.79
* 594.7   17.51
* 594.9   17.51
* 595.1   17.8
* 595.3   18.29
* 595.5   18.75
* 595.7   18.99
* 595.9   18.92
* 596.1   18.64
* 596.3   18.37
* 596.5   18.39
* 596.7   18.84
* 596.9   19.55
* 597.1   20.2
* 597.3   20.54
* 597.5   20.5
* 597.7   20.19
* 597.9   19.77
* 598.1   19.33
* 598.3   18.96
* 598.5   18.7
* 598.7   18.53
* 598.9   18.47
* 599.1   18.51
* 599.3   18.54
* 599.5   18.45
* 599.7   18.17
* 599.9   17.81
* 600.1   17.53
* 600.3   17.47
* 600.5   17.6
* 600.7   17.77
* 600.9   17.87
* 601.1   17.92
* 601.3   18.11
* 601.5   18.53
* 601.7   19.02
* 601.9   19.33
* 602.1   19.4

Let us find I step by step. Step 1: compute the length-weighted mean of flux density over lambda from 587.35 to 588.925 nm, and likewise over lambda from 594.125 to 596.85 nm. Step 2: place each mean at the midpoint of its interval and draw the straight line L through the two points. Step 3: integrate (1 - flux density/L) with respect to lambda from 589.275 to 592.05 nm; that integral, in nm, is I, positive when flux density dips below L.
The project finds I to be 0.07 nm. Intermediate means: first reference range 18.9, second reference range 18.3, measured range 18.2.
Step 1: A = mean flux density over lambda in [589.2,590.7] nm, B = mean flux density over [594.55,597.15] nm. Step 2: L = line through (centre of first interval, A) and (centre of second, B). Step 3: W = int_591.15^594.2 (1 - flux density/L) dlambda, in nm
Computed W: -0.21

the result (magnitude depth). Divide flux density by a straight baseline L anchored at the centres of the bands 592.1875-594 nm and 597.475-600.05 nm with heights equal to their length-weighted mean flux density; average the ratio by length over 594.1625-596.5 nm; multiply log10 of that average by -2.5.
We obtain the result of 0.05 mag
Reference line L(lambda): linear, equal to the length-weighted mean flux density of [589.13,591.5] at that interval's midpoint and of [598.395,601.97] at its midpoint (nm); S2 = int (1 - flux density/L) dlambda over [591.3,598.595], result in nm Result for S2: -0.41 nm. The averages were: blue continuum 17.9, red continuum 18.2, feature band 19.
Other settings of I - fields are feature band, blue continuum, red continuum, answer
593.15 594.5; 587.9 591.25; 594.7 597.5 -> -0.031 nm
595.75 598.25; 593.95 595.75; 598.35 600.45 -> -0.169 nm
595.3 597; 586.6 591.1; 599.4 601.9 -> -0.047 nm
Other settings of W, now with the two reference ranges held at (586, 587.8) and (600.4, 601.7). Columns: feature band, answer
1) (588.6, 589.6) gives 0.17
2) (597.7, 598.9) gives -0.04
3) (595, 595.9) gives 0.03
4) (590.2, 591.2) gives 0.09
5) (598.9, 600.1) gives 0.01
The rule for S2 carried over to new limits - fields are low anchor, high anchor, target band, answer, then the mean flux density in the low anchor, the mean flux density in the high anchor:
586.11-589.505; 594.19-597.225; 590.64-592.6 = -0.02 nm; 19.2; 18.5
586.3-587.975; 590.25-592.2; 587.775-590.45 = 0.27 nm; 20.7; 18.7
